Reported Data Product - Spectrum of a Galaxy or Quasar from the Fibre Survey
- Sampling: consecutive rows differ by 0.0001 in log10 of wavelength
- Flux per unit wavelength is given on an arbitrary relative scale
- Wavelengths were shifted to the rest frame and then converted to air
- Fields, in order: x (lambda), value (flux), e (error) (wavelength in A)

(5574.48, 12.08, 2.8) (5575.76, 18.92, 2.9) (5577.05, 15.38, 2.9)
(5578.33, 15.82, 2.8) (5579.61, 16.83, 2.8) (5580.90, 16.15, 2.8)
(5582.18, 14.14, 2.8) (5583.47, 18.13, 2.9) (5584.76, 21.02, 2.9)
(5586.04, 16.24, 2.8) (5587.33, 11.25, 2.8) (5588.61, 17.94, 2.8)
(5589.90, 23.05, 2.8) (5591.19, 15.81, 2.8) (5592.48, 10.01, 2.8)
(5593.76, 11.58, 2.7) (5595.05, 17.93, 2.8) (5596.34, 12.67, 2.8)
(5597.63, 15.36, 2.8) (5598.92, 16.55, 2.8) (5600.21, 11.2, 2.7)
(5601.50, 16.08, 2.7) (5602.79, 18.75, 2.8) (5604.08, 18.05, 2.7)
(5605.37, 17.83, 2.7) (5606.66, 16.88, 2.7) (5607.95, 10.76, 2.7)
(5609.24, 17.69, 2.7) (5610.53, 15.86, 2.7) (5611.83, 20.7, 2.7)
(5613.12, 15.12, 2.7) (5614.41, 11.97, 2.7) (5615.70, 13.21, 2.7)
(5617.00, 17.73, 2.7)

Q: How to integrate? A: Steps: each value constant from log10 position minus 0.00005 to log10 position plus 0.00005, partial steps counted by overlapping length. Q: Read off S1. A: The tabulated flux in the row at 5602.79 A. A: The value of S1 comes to 18.75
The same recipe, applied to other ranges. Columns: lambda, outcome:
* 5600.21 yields 11.2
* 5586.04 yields 16.24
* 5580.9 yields 16.15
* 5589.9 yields 23.05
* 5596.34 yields 12.67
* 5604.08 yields 18.05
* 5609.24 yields 17.69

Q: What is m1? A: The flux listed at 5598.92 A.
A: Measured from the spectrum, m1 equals 16.55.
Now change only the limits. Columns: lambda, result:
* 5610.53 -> 15.86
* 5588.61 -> 17.94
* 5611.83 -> 20.7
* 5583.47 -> 18.13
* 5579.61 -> 16.83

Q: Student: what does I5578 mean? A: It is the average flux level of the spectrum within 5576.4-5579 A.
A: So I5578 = 15.6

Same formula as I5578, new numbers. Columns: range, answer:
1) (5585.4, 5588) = 13.8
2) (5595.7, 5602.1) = 14.4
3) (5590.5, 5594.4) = 12.6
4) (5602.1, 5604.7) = 18.4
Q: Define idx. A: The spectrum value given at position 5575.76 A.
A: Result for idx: 18.92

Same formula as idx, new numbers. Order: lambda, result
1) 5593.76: 11.58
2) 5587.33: 11.25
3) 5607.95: 10.76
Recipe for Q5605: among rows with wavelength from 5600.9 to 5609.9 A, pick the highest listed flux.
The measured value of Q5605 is 18.75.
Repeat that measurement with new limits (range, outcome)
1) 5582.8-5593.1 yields 23.05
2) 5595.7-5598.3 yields 15.36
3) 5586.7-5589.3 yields 17.94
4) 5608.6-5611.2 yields 17.69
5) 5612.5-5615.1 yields 15.12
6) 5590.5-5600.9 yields 17.93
